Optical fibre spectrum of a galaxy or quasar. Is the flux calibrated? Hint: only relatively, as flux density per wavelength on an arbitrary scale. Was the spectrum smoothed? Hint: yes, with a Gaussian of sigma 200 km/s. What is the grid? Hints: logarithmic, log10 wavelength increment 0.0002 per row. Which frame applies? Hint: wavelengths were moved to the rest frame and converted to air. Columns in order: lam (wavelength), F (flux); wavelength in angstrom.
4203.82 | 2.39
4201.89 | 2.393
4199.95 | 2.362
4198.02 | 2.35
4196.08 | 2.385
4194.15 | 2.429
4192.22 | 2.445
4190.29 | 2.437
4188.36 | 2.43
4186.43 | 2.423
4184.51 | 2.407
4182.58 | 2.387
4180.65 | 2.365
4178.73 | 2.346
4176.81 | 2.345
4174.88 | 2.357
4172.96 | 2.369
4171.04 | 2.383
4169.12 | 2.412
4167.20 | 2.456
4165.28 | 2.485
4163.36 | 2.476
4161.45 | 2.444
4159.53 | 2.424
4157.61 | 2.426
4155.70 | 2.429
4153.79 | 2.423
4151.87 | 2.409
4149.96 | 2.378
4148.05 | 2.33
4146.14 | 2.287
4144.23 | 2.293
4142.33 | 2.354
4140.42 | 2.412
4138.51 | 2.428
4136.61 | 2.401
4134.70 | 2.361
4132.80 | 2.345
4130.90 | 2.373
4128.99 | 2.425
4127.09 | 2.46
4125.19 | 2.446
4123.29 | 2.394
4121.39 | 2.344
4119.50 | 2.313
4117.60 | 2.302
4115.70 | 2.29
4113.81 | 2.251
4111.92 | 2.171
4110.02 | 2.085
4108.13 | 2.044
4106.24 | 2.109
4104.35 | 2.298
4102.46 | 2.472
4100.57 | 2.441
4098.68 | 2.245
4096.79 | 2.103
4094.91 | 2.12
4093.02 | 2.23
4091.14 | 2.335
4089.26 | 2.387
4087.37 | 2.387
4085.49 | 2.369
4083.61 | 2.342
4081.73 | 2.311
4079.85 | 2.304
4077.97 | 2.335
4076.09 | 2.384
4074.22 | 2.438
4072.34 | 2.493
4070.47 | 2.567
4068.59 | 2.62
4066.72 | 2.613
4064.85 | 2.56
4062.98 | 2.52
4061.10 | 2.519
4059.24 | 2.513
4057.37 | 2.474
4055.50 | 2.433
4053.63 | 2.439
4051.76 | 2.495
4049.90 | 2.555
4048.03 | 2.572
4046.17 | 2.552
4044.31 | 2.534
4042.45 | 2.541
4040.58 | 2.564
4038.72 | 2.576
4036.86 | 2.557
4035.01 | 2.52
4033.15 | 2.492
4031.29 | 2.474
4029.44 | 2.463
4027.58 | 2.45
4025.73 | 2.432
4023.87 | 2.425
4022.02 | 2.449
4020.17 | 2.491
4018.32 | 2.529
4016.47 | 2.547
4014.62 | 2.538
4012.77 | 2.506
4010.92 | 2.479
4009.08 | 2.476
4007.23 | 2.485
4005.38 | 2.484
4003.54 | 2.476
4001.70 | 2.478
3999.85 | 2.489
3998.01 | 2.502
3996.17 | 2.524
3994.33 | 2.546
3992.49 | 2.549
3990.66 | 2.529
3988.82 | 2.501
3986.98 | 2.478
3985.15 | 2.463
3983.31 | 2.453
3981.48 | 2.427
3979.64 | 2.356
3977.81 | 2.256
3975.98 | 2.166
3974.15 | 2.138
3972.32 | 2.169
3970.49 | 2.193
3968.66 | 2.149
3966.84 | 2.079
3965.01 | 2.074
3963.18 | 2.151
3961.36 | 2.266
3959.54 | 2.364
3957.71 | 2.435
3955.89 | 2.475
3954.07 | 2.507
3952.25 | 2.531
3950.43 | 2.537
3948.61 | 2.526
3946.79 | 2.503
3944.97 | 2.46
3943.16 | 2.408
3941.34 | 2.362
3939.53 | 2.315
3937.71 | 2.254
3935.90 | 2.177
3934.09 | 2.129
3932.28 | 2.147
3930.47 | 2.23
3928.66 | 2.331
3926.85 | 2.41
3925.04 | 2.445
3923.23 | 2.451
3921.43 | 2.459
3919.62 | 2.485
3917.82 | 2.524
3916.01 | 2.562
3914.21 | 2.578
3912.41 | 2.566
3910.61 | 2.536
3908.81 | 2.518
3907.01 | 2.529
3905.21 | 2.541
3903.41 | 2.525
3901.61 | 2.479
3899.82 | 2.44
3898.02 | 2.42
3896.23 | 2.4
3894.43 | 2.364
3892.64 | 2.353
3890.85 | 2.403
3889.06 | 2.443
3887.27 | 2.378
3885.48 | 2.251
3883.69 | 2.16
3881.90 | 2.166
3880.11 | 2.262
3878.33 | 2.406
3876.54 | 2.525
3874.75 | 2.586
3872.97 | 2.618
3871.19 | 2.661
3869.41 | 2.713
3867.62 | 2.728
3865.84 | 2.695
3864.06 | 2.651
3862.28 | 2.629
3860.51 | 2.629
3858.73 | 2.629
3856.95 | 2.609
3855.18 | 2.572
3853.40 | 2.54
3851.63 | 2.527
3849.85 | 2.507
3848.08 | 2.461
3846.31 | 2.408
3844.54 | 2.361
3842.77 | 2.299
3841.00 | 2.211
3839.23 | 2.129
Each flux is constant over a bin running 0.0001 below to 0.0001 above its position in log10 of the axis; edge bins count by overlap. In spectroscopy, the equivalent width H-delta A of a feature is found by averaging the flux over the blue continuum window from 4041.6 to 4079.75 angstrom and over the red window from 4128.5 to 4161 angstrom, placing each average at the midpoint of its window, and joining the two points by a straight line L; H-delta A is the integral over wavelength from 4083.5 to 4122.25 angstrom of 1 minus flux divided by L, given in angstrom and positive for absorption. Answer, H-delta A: 2.79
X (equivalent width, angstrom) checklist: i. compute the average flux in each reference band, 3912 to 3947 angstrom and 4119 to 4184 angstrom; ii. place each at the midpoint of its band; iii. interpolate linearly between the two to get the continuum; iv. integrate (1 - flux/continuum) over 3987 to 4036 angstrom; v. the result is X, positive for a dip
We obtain -2.18 angstrom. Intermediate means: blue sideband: 2.39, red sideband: 2.39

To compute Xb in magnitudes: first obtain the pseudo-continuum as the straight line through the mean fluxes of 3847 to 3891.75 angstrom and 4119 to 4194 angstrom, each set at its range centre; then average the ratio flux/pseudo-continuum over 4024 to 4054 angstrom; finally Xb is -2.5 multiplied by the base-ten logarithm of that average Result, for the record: -0.03 mag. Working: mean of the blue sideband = 2.51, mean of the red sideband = 2.4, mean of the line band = 2.51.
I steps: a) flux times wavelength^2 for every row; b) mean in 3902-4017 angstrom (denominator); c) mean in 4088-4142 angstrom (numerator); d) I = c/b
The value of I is 1.03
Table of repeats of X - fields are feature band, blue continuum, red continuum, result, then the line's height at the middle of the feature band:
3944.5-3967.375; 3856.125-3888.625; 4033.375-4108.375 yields 0.9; 2.48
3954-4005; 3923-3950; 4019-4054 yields 1.1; 2.41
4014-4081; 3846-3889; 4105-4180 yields -2.5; 2.41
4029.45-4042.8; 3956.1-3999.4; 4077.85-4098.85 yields -1.2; 2.31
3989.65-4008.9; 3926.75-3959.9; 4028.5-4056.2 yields -0.4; 2.46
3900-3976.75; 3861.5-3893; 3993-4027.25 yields 3.4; 2.49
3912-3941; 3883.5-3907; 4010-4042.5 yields 0.7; 2.43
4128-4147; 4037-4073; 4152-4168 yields 0.7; 2.46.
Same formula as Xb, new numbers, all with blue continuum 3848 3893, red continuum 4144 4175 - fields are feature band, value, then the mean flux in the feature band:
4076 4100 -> 0.06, 2.29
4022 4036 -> -0.01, 2.47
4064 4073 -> -0.06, 2.57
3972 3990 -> 0.05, 2.35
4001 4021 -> -0.02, 2.5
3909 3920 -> -0.02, 2.54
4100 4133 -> 0.05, 2.31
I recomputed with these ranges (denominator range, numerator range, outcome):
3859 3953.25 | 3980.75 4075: 1.09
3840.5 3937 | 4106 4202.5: 1.10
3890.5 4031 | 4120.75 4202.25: 1.10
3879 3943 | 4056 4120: 1.08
